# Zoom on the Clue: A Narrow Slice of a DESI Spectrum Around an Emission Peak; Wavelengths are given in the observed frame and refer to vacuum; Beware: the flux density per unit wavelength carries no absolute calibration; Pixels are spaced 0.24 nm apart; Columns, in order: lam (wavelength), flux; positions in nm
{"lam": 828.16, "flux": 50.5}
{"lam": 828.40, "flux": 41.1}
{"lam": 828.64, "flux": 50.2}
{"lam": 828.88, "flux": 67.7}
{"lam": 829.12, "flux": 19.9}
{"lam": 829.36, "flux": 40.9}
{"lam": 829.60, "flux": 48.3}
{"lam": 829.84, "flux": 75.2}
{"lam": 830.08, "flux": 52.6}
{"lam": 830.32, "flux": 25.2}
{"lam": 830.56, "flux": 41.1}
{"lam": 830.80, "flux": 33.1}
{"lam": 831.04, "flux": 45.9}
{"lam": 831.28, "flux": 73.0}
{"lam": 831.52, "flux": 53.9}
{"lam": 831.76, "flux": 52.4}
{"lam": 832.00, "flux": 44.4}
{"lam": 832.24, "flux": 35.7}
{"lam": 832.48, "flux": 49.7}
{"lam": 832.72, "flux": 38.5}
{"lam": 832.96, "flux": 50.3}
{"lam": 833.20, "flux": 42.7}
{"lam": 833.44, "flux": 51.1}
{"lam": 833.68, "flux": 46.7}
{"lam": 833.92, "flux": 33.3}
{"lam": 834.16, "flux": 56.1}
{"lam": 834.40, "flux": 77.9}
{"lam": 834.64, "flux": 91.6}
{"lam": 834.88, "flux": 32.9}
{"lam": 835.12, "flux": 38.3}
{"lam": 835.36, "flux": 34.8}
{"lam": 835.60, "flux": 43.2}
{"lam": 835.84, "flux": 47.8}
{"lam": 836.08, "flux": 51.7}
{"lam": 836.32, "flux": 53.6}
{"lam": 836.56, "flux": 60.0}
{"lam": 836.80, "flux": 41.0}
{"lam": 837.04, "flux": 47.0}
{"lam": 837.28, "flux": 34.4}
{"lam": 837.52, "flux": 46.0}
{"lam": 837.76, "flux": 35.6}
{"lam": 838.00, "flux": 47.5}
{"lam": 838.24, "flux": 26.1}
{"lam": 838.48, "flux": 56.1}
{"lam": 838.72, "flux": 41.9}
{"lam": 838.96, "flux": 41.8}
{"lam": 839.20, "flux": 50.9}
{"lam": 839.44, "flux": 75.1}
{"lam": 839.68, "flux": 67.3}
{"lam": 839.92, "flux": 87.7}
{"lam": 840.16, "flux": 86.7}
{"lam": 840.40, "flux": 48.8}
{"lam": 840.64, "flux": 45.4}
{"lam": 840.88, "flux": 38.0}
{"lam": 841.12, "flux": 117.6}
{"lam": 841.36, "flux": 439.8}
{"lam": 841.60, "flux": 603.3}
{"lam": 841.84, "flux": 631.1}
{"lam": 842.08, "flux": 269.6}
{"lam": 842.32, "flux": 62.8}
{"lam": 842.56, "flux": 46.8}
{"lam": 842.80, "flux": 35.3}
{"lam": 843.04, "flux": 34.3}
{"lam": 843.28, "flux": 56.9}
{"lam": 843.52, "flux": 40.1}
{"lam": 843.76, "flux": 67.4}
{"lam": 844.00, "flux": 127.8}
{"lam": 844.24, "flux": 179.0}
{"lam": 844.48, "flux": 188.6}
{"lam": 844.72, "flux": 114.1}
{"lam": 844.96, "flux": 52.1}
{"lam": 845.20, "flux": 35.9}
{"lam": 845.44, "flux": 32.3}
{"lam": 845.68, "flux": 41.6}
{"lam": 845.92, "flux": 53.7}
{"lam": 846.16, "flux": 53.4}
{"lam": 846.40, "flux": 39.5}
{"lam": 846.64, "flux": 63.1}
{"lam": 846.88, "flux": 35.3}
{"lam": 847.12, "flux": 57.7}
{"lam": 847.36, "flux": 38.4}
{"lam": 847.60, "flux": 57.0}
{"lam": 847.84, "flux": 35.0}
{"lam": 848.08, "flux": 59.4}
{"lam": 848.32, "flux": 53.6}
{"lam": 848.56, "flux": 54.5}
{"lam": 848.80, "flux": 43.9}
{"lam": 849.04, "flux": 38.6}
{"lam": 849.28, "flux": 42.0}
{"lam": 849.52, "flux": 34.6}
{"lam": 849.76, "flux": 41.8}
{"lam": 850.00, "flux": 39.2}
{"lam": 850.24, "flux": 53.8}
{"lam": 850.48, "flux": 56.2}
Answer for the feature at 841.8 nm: H-alpha 6563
